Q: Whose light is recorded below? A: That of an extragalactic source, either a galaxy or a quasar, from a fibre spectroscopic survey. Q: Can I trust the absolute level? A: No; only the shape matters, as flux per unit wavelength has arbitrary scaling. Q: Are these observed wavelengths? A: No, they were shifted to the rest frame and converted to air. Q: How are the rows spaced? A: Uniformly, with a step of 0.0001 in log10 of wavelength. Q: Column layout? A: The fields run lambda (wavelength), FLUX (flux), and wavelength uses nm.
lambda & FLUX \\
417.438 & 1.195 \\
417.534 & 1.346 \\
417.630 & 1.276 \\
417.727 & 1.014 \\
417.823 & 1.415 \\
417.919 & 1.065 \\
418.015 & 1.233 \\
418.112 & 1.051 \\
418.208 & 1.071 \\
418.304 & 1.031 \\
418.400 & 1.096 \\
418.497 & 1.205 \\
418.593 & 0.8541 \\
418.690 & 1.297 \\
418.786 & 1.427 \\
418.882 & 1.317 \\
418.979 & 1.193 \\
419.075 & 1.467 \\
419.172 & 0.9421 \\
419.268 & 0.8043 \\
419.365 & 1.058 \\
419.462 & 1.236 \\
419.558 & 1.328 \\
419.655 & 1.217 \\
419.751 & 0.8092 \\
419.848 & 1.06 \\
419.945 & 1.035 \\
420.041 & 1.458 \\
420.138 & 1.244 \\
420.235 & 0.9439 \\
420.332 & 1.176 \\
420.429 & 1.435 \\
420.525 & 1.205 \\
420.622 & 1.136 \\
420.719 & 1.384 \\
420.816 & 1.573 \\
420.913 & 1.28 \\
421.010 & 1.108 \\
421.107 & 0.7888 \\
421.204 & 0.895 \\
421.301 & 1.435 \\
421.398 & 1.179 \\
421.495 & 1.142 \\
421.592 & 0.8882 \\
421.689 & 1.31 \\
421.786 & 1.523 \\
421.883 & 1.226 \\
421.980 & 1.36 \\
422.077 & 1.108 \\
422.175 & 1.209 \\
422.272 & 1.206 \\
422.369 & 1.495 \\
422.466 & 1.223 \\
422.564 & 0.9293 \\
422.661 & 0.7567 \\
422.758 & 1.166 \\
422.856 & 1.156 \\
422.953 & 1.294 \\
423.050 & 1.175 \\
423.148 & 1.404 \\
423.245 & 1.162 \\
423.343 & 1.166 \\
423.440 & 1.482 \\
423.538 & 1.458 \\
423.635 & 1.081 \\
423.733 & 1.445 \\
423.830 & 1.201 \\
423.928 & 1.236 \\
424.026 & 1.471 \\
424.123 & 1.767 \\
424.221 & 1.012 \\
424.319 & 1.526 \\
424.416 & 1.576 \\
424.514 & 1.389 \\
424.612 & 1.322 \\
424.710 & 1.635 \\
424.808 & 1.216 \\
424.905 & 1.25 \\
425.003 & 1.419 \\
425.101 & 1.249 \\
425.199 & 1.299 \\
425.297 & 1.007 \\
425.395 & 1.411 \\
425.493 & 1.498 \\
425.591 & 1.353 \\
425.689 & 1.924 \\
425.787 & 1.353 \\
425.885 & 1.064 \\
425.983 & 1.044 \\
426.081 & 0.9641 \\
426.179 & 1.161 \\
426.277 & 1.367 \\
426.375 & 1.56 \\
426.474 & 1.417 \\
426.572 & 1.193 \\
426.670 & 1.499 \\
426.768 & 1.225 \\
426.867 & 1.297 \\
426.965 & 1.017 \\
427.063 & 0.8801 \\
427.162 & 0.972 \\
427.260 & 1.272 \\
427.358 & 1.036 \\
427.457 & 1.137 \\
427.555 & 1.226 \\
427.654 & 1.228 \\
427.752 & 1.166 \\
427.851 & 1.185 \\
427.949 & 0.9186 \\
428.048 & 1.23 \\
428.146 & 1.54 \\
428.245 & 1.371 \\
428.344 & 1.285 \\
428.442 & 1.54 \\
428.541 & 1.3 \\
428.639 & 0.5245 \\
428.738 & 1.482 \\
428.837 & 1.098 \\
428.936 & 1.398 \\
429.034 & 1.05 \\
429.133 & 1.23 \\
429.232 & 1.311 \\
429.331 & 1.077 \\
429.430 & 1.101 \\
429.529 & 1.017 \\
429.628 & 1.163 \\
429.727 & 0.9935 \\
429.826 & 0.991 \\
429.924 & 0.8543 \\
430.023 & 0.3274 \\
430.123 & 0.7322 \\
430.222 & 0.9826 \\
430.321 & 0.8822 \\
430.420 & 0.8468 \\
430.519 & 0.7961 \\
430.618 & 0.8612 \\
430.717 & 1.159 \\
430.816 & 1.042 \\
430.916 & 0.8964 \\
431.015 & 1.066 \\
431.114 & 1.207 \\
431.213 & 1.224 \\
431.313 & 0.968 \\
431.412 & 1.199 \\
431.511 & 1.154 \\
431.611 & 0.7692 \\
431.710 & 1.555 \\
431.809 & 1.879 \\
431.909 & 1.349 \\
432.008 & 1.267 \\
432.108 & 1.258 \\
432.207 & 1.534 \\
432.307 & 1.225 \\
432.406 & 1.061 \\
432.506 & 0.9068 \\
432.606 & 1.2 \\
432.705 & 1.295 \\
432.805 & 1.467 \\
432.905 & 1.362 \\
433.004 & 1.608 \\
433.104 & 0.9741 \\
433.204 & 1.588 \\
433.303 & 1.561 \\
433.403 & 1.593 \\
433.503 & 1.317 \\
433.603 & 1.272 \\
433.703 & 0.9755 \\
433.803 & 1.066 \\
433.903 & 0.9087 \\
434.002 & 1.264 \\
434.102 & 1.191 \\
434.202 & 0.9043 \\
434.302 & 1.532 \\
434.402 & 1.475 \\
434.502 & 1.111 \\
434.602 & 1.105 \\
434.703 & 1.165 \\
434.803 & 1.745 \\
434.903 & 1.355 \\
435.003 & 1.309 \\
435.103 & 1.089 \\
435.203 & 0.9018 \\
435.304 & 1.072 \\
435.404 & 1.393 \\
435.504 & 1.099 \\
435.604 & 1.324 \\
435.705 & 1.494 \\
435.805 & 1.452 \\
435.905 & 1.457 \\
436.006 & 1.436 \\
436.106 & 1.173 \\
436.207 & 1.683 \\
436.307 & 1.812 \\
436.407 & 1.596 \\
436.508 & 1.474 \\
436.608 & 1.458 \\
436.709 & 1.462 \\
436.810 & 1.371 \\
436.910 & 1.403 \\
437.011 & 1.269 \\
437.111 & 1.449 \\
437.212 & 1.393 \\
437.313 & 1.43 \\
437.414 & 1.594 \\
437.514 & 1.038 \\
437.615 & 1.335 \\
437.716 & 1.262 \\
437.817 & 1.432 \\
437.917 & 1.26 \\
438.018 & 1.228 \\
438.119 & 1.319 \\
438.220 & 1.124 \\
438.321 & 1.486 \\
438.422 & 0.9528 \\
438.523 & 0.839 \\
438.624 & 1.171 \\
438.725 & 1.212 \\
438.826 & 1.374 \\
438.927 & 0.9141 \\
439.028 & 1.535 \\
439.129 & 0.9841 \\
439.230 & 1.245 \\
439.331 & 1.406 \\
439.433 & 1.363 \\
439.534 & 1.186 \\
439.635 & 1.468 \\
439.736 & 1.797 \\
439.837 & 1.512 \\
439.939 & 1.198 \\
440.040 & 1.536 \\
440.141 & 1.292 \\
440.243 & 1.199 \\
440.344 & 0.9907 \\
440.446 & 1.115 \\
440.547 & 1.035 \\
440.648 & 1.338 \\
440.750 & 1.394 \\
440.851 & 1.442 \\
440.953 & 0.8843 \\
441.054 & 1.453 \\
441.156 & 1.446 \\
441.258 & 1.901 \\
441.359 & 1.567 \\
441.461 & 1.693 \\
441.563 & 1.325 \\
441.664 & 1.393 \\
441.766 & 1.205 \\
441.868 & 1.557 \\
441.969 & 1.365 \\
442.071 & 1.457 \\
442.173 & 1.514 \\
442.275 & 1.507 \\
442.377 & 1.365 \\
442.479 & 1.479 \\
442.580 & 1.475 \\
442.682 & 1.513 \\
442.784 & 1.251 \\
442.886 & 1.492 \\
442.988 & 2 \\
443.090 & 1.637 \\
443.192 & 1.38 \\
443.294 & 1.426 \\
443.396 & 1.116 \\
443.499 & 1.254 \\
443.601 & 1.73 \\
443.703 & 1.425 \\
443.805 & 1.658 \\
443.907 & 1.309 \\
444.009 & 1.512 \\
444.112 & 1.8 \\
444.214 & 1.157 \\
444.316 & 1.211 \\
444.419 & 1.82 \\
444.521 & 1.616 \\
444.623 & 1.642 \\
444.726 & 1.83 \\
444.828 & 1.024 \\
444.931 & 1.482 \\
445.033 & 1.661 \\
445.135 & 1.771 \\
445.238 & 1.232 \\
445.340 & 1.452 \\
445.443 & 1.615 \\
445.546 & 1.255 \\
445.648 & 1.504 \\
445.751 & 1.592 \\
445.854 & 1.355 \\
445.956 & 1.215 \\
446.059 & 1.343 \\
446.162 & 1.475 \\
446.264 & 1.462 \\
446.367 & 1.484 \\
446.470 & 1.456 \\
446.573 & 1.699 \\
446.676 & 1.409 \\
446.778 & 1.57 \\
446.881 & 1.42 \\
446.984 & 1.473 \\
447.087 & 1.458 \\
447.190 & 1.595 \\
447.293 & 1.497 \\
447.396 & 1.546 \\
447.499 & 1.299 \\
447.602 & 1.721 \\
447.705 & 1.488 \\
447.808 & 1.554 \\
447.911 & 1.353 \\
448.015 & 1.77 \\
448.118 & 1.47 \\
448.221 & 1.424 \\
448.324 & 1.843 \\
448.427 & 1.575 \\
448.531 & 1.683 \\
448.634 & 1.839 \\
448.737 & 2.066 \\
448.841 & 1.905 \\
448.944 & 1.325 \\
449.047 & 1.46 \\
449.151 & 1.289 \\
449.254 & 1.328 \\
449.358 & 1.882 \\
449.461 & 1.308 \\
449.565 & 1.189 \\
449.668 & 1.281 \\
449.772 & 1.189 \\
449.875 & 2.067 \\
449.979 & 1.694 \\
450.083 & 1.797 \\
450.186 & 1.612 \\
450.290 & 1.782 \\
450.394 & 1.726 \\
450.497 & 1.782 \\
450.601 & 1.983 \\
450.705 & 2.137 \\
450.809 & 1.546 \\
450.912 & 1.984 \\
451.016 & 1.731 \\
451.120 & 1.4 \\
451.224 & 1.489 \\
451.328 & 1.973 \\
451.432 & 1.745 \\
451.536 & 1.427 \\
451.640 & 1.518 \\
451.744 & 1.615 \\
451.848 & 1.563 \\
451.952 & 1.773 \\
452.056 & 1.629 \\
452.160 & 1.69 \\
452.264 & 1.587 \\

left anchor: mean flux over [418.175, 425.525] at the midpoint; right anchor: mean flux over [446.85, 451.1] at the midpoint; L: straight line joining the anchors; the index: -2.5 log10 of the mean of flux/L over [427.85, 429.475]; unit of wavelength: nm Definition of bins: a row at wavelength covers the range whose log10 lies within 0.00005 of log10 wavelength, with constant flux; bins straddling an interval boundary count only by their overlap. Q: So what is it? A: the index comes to 0.09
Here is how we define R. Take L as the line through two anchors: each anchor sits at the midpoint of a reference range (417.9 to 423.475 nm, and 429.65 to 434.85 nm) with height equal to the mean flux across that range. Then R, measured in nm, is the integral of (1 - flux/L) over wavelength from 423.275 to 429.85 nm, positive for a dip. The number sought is -0.48 nm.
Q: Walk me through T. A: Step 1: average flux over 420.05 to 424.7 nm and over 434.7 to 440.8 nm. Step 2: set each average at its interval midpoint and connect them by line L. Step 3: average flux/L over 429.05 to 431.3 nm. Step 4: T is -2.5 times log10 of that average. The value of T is 0.29 mag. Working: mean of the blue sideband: 1.25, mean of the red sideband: 1.32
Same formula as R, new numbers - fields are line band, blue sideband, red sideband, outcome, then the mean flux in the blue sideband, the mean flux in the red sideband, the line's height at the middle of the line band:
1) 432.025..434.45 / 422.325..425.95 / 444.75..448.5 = 0.20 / 1.31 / 1.49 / 1.38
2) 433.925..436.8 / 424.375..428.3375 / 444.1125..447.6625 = 0.07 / 1.27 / 1.49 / 1.37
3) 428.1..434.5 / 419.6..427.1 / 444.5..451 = 0.87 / 1.25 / 1.56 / 1.36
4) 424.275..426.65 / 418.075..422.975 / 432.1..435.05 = -0.26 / 1.17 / 1.28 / 1.21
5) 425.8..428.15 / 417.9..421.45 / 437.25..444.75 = 0.10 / 1.16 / 1.38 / 1.24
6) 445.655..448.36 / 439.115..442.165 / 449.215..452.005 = 0.09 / 1.36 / 1.65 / 1.55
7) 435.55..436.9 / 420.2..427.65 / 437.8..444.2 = -0.14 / 1.26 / 1.37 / 1.34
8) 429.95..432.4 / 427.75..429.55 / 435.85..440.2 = 0.31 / 1.2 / 1.35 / 1.24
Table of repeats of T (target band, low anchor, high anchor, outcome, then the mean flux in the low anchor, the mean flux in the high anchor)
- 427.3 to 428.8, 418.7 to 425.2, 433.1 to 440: 0.05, 1.24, 1.31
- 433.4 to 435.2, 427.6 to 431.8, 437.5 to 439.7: -0.05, 1.1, 1.24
